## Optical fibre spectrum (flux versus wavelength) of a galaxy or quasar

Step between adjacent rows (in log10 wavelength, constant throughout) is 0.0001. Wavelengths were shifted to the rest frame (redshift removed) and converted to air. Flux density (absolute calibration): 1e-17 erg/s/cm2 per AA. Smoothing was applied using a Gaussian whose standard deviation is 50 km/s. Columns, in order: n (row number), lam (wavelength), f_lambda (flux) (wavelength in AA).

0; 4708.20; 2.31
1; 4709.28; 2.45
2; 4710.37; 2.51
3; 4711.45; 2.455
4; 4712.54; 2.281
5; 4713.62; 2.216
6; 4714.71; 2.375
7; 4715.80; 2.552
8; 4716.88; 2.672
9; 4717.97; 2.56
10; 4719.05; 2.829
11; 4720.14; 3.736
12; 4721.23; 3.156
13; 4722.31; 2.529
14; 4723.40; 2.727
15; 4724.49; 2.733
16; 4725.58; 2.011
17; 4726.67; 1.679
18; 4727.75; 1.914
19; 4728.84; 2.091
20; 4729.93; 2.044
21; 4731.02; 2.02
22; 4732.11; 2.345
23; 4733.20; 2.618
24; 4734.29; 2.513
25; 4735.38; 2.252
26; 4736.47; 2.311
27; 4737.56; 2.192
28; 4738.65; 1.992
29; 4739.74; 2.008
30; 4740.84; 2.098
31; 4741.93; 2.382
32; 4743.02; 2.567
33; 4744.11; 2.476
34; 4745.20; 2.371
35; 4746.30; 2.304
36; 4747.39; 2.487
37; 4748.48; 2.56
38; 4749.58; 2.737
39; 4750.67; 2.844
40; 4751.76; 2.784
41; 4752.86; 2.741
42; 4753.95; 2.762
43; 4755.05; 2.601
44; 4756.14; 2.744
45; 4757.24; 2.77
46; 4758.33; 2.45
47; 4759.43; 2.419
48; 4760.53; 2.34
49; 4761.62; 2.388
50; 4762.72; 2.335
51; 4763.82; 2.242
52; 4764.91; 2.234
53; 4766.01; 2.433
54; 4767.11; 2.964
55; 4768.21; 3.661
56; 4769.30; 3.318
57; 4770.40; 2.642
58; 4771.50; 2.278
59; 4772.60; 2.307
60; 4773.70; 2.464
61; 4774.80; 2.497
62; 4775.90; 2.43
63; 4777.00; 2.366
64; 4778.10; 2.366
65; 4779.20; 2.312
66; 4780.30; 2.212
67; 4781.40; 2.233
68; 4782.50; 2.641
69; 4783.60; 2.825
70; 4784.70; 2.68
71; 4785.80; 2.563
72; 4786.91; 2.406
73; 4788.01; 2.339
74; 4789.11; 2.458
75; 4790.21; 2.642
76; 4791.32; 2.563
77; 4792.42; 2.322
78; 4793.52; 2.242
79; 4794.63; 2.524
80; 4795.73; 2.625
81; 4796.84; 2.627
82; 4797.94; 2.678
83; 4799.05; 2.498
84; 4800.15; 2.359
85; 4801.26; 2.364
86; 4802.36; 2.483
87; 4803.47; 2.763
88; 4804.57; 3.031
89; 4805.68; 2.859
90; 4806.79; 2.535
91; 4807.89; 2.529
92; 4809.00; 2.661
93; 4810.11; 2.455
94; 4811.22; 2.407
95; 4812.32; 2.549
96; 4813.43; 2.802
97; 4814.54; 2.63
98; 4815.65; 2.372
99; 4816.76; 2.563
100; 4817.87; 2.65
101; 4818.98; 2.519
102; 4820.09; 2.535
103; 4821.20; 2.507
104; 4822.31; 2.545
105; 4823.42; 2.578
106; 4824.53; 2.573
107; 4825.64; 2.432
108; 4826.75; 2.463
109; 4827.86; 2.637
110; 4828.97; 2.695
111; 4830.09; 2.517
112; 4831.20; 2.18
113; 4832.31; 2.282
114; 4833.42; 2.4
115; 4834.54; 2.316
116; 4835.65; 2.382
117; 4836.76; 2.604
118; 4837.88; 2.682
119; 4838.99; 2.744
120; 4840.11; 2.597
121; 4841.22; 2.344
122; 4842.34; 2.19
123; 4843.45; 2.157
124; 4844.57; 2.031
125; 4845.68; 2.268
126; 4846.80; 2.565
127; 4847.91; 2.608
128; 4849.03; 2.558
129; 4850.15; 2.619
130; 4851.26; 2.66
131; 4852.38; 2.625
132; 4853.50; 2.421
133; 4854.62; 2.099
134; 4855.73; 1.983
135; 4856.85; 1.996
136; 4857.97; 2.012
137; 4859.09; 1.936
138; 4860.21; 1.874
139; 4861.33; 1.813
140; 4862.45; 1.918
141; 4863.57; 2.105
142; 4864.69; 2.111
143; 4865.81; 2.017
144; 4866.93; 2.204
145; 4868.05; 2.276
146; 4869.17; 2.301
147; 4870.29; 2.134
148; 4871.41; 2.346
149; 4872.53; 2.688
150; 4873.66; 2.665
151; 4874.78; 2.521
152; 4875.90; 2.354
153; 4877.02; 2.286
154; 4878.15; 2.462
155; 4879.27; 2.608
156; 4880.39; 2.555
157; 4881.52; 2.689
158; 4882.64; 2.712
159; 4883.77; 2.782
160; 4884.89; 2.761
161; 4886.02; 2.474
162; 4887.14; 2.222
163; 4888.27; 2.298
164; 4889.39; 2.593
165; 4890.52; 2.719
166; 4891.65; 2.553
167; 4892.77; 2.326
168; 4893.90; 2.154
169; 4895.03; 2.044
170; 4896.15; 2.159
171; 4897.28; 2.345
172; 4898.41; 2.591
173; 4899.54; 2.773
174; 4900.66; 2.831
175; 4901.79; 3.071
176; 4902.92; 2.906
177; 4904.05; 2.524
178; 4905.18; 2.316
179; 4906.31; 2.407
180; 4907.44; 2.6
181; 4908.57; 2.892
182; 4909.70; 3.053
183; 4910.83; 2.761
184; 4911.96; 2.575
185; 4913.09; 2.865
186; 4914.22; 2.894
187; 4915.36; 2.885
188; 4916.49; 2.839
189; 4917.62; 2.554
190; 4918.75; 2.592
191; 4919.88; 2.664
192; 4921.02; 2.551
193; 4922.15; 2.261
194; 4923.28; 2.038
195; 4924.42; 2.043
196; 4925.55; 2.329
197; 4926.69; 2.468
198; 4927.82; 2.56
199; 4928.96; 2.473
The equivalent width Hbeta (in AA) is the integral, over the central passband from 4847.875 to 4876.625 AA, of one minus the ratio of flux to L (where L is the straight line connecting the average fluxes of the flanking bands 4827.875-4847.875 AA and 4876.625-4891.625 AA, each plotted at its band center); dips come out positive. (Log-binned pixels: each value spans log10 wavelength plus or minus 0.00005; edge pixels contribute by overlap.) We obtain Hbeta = 2.7 AA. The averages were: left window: 2.42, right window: 2.55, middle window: 2.26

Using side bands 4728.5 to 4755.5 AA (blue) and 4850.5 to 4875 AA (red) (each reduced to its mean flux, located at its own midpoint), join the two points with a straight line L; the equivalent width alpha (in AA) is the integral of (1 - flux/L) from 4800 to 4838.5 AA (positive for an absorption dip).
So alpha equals -4.4 AA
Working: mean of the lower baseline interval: 2.41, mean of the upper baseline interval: 2.21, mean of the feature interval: 2.54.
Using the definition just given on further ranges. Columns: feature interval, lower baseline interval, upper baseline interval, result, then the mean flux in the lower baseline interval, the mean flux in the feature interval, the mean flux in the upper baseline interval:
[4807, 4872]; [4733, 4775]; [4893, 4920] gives 5.06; 2.51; 2.38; 2.63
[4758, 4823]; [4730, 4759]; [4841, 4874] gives -4.64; 2.45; 2.54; 2.25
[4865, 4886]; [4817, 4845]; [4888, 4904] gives 0.42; 2.47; 2.46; 2.53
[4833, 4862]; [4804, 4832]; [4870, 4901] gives 2.39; 2.57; 2.32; 2.49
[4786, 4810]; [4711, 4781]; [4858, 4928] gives -0.71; 2.48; 2.55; 2.46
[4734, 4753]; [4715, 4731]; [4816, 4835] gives 0.62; 2.5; 2.42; 2.49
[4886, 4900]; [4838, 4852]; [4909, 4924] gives 1.02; 2.46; 2.4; 2.65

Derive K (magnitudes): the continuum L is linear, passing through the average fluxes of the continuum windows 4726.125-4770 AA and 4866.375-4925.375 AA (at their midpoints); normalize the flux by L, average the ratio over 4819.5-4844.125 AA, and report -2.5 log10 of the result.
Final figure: 0.01 mag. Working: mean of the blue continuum 2.45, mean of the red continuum 2.53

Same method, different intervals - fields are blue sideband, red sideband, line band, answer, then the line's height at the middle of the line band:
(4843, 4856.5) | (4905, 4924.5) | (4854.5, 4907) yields 0.054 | 2.49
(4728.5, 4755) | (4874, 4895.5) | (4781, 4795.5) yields -0.032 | 2.43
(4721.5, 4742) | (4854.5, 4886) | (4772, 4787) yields -0.086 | 2.26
